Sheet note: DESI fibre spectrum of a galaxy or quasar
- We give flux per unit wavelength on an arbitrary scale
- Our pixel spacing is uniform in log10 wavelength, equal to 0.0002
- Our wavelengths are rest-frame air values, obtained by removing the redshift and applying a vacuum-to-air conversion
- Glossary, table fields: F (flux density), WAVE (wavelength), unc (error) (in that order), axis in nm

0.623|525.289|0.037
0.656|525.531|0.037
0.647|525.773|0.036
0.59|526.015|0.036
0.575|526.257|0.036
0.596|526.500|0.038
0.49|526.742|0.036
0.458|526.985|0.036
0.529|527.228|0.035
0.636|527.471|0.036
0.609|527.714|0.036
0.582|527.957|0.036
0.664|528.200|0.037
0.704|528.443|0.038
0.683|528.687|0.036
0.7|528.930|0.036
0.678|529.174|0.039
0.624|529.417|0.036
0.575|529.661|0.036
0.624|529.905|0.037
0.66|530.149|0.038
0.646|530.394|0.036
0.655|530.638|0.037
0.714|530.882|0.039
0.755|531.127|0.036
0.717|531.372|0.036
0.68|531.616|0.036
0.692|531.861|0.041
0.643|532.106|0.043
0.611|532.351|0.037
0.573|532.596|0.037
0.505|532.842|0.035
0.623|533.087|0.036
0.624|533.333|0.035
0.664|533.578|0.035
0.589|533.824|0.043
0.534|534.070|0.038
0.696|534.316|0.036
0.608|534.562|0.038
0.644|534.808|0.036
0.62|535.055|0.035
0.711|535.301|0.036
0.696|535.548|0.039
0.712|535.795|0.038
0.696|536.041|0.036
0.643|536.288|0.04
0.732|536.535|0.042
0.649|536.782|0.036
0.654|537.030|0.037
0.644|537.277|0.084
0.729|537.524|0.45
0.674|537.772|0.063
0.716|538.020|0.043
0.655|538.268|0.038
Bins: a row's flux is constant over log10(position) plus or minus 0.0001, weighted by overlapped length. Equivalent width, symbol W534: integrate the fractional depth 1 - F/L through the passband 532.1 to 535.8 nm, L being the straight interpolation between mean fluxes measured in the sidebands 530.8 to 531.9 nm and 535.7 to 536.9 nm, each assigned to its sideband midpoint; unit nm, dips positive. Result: 0.389 nm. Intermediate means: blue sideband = 0.713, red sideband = 0.686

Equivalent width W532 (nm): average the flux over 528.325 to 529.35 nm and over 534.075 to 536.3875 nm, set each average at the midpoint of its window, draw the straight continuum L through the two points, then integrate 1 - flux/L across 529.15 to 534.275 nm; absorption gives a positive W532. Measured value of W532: 0.30 nm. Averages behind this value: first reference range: 0.688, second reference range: 0.663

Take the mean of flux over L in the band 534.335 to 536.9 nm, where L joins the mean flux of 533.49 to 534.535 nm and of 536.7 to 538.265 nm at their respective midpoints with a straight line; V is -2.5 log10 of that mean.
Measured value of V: -0.045 mag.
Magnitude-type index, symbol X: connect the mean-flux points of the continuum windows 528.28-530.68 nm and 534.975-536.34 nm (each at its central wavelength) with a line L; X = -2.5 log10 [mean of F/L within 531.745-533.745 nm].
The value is 0.09 mag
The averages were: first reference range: 0.655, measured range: 0.616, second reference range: 0.684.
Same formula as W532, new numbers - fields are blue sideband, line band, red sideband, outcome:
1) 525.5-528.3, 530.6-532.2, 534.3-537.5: -0.18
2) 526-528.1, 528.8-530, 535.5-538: -0.10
